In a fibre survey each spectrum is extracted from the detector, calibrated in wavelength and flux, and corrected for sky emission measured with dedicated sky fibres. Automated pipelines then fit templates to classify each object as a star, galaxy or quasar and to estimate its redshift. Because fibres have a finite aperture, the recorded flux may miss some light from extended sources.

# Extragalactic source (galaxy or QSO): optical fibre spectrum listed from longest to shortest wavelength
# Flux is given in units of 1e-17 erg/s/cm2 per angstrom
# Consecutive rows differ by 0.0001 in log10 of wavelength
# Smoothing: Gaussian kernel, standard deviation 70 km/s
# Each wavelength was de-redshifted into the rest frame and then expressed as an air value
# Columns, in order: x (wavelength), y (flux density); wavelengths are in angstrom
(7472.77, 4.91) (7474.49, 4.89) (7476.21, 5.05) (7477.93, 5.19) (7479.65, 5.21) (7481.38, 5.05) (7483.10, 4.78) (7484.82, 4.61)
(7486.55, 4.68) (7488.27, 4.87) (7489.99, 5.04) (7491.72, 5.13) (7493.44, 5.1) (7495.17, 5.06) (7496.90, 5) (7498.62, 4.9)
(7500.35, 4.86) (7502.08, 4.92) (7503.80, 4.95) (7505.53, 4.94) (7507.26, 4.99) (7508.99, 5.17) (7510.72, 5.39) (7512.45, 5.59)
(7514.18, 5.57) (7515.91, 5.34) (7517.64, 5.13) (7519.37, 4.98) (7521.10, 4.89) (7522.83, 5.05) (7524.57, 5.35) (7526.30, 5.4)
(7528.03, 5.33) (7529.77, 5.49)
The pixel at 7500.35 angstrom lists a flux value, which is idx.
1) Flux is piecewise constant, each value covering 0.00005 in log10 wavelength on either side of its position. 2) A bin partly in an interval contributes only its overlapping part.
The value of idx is 4.86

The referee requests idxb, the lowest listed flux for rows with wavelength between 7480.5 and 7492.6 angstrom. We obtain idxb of 4.61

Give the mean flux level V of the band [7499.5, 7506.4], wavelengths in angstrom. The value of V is 4.92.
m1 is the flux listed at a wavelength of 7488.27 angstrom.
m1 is 4.87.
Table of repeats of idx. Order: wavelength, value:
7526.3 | 5.4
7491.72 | 5.13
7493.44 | 5.1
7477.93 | 5.19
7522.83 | 5.05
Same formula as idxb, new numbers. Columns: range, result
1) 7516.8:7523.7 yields 4.89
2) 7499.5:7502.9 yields 4.86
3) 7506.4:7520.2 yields 4.98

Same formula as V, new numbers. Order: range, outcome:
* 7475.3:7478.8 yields 5.12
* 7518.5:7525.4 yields 5.06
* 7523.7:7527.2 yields 5.38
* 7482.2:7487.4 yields 4.69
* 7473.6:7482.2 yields 5.08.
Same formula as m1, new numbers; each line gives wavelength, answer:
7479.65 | 5.21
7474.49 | 4.89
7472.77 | 4.91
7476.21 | 5.05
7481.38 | 5.05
